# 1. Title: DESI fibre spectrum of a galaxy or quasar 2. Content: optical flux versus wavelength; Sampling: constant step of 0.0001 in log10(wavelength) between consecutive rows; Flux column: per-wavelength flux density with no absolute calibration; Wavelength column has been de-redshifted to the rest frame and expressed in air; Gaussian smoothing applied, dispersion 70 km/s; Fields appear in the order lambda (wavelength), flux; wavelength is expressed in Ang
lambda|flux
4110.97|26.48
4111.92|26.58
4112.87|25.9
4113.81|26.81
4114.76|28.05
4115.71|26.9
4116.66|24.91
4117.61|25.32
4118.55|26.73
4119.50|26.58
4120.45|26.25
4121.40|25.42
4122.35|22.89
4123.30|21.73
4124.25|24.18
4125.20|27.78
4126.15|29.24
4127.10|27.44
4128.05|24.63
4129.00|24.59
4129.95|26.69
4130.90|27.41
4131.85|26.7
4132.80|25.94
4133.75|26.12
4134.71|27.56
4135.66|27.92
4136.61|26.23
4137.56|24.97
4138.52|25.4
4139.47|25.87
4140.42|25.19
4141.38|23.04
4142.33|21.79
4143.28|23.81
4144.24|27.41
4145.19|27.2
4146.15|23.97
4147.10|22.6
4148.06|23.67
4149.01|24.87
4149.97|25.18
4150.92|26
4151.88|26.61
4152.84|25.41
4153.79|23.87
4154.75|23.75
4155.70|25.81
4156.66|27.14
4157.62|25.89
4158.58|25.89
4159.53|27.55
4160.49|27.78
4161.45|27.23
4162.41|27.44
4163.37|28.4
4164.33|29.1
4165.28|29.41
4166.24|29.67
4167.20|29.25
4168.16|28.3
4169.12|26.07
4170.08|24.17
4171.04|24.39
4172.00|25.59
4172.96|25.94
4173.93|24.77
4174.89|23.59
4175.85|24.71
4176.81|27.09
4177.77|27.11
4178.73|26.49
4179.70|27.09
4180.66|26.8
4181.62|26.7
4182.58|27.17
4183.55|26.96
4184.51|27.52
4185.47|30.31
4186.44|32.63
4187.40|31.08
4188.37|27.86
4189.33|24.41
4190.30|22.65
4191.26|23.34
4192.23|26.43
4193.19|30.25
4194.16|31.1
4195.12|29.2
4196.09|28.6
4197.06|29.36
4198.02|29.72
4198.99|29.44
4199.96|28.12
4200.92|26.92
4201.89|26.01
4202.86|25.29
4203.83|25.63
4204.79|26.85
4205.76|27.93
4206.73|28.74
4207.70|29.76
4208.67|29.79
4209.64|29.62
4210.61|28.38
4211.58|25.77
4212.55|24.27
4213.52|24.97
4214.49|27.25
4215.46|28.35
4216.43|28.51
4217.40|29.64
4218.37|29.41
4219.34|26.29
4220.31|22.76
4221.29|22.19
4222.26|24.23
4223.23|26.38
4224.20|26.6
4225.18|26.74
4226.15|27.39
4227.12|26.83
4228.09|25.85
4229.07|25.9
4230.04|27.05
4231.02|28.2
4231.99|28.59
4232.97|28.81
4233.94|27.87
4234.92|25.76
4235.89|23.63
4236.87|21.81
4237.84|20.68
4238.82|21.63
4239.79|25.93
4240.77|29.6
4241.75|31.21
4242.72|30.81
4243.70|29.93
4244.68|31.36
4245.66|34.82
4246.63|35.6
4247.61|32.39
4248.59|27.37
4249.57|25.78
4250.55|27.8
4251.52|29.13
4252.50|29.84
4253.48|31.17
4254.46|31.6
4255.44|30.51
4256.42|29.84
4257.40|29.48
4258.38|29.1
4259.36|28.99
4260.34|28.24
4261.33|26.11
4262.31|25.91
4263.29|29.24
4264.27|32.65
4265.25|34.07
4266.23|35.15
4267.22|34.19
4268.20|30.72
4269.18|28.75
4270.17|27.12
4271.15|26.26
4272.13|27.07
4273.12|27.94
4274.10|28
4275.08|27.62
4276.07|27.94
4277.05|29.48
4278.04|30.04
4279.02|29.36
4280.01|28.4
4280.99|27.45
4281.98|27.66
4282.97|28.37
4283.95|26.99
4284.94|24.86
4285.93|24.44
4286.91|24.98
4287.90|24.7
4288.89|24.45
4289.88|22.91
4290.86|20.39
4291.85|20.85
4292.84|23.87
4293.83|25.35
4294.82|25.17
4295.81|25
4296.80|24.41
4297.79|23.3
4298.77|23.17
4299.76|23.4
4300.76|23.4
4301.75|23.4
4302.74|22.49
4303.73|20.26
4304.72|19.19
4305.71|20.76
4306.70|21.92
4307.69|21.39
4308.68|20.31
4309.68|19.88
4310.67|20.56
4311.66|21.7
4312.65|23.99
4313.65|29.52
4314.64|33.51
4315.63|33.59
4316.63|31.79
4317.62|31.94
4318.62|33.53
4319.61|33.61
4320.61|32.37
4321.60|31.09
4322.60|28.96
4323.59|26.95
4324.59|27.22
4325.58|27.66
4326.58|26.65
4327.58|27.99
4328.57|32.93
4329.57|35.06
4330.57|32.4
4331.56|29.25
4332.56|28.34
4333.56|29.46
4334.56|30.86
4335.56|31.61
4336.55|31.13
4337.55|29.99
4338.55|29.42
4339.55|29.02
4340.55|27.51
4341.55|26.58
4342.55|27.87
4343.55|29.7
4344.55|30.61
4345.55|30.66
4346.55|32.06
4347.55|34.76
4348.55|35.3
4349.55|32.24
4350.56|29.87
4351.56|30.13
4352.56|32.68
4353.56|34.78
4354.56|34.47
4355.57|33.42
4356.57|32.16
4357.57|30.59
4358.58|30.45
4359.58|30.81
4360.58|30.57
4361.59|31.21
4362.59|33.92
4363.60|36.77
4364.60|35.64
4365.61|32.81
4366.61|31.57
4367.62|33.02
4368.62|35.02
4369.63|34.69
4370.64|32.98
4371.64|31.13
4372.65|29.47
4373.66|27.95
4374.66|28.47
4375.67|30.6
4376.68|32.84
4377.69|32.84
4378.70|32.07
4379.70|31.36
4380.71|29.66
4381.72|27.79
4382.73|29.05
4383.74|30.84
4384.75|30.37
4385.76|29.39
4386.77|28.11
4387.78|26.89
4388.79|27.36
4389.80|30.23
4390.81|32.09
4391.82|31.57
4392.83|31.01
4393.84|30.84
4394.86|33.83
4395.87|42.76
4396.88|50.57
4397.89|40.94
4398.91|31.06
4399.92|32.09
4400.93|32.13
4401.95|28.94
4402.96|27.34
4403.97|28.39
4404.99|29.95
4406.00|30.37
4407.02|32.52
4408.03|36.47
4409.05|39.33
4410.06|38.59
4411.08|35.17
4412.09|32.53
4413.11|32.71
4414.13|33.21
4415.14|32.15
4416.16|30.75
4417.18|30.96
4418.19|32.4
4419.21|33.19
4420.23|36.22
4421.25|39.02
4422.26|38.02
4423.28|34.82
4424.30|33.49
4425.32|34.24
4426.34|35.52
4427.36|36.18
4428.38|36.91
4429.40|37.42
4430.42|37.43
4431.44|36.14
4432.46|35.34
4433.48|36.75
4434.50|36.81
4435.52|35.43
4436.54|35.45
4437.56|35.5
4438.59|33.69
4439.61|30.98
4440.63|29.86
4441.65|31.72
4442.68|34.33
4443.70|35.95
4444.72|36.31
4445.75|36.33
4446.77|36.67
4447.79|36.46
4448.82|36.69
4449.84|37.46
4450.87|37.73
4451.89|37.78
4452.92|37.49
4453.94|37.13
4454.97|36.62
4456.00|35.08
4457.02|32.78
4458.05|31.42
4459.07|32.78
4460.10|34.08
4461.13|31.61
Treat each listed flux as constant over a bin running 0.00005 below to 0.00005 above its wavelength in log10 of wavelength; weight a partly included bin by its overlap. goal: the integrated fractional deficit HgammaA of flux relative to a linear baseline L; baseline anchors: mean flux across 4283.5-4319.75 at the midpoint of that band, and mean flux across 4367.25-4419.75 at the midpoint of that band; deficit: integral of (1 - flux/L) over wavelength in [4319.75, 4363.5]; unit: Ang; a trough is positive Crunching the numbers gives -4.5 Ang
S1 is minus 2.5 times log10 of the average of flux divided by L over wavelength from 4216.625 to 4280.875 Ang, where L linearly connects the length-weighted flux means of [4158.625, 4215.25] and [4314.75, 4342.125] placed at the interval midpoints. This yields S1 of 0.01 mag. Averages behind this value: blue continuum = 27.4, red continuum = 30.3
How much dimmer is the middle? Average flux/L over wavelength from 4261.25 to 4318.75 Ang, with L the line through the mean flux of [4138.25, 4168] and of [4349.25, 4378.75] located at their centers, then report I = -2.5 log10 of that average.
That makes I 0.14 mag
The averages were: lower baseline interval 26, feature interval 26.2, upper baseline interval 32.2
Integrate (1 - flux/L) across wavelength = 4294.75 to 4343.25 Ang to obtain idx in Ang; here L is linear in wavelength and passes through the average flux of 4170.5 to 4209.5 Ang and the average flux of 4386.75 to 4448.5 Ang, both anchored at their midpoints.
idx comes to 6.3 Ang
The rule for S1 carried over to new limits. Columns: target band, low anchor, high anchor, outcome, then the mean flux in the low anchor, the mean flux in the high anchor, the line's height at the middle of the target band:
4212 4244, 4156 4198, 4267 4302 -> 0.01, 27.3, 26.1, 26.7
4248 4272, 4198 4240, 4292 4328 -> -0.13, 26.6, 25.8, 26.2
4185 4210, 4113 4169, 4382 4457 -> -0.01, 26.1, 34.2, 27.7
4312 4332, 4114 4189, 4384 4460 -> 0.03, 26.3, 34.2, 31.3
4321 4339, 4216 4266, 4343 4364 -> 0.05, 28.1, 32.2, 31.4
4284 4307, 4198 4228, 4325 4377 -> 0.26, 27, 31.3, 29.6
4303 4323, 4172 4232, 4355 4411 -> 0.15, 27.1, 32.3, 30.3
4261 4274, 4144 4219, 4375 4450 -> -0.01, 27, 33.6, 29.5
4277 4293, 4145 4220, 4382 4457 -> 0.17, 27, 34.2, 30.1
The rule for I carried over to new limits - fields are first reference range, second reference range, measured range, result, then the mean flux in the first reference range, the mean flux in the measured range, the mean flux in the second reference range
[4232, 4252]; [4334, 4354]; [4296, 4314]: 0.31 mag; 28.1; 22.4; 30.8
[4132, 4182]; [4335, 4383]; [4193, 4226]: 0.00 mag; 26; 27.4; 31.5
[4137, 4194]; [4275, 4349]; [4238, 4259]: -0.11 mag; 26.3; 29.6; 27.3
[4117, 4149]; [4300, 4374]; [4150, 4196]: -0.03 mag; 25.5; 26.9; 29.6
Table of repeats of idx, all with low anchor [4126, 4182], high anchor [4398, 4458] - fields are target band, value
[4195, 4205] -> -0.07 Ang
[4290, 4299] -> 2.05 Ang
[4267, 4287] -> 1.28 Ang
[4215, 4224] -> 0.54 Ang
